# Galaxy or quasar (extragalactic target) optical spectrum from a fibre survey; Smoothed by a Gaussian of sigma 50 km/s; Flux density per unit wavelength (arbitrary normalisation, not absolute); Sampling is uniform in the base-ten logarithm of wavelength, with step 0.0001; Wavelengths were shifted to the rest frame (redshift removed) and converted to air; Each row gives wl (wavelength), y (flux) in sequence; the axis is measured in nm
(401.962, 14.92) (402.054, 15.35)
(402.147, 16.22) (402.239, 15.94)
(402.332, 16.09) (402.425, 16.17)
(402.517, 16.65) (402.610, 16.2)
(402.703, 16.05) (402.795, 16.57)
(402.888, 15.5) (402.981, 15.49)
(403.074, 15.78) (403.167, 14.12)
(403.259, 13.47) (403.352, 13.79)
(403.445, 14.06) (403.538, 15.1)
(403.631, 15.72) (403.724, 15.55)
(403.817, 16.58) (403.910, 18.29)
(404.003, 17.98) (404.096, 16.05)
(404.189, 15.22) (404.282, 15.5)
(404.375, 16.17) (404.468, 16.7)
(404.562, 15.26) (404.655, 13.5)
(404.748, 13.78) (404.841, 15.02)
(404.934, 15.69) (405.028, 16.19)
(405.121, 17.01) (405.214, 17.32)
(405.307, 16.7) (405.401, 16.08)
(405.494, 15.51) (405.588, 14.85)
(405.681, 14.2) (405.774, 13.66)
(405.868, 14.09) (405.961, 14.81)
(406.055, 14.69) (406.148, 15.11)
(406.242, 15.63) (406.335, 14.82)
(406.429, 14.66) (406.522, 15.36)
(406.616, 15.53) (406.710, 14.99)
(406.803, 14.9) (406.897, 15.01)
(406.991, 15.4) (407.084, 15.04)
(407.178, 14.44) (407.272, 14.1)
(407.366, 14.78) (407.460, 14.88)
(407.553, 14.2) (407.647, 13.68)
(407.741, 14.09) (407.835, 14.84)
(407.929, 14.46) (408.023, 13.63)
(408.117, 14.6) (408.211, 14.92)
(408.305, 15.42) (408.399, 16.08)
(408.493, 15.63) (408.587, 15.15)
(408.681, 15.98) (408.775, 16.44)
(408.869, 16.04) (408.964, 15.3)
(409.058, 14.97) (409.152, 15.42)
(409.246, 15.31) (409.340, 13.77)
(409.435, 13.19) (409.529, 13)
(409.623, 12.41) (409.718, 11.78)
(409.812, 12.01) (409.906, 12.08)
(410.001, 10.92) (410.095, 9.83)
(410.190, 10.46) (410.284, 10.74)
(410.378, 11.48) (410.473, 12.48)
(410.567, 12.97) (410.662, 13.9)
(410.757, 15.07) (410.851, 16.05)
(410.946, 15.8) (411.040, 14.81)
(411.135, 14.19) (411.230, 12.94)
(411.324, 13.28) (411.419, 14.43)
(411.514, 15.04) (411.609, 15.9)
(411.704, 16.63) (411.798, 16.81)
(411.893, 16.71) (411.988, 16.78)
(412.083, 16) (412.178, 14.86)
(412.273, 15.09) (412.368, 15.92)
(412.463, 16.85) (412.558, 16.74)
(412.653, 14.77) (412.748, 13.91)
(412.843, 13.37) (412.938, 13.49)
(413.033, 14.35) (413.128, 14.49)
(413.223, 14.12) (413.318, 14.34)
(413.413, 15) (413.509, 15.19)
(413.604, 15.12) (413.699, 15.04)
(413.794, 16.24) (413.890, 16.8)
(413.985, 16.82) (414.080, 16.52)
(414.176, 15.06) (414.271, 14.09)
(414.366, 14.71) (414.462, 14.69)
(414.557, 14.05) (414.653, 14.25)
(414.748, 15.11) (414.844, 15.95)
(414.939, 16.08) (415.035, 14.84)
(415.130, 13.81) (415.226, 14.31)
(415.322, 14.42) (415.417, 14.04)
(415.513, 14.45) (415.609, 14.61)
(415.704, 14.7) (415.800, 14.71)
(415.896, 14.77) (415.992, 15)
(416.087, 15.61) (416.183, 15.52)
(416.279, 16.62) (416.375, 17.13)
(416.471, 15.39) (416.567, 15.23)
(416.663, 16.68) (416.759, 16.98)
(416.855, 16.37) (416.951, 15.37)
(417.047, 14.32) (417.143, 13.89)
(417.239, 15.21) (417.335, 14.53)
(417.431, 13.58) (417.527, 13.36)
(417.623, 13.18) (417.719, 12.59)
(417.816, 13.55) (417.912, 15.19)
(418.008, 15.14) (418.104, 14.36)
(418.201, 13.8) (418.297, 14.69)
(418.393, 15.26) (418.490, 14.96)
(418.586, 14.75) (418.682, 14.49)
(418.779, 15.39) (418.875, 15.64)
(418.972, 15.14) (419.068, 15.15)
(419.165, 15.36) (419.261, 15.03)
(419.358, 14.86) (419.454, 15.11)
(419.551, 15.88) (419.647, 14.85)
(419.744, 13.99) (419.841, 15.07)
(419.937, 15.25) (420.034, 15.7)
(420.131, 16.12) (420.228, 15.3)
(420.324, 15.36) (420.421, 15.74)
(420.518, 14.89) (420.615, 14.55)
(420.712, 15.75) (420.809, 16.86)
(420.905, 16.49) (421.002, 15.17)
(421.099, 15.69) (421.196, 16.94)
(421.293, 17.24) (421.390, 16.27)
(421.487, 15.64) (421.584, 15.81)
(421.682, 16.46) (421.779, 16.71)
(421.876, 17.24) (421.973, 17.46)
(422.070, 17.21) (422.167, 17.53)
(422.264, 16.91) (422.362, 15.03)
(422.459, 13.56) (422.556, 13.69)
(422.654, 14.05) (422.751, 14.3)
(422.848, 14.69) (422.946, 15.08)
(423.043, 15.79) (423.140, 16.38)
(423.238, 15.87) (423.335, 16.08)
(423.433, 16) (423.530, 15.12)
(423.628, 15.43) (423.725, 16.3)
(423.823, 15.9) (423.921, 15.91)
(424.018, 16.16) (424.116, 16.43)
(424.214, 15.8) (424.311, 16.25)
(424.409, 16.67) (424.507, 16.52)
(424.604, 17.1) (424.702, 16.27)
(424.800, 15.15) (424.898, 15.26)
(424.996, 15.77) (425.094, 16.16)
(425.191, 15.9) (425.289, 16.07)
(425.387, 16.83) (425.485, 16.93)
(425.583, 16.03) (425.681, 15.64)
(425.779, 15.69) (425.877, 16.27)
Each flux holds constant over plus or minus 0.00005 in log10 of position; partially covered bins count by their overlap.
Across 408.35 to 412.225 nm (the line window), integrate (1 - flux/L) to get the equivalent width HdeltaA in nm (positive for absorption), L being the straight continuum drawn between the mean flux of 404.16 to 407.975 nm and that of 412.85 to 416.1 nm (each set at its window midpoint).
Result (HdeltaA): 0.20 nm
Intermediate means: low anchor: 15.1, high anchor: 14.9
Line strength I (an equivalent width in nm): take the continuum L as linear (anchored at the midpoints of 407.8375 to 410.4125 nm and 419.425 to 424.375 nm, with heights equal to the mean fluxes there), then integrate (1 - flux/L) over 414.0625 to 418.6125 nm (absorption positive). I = 0.010 nm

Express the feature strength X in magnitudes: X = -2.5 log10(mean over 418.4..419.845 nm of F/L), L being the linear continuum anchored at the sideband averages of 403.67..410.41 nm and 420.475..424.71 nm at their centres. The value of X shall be 0.04 mag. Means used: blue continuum 14.7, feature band 15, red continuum 15.9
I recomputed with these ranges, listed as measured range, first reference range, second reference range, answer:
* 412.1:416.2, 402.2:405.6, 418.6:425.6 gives 0.20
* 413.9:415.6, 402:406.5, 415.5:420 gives 0.02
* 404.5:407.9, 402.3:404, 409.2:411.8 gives -0.06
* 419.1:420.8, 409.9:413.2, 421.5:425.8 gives 0.02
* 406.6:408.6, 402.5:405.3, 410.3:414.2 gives 0.08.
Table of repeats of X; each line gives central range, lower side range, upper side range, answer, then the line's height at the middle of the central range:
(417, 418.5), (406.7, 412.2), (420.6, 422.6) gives 0.099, 15.6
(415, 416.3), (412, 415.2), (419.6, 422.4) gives 0.040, 15.3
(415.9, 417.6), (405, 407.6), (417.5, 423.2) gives -0.001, 15.3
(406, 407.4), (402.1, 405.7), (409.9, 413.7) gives 0.019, 15.2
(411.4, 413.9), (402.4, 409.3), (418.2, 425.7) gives 0.011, 15.5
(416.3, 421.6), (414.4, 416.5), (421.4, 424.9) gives 0.014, 15.4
